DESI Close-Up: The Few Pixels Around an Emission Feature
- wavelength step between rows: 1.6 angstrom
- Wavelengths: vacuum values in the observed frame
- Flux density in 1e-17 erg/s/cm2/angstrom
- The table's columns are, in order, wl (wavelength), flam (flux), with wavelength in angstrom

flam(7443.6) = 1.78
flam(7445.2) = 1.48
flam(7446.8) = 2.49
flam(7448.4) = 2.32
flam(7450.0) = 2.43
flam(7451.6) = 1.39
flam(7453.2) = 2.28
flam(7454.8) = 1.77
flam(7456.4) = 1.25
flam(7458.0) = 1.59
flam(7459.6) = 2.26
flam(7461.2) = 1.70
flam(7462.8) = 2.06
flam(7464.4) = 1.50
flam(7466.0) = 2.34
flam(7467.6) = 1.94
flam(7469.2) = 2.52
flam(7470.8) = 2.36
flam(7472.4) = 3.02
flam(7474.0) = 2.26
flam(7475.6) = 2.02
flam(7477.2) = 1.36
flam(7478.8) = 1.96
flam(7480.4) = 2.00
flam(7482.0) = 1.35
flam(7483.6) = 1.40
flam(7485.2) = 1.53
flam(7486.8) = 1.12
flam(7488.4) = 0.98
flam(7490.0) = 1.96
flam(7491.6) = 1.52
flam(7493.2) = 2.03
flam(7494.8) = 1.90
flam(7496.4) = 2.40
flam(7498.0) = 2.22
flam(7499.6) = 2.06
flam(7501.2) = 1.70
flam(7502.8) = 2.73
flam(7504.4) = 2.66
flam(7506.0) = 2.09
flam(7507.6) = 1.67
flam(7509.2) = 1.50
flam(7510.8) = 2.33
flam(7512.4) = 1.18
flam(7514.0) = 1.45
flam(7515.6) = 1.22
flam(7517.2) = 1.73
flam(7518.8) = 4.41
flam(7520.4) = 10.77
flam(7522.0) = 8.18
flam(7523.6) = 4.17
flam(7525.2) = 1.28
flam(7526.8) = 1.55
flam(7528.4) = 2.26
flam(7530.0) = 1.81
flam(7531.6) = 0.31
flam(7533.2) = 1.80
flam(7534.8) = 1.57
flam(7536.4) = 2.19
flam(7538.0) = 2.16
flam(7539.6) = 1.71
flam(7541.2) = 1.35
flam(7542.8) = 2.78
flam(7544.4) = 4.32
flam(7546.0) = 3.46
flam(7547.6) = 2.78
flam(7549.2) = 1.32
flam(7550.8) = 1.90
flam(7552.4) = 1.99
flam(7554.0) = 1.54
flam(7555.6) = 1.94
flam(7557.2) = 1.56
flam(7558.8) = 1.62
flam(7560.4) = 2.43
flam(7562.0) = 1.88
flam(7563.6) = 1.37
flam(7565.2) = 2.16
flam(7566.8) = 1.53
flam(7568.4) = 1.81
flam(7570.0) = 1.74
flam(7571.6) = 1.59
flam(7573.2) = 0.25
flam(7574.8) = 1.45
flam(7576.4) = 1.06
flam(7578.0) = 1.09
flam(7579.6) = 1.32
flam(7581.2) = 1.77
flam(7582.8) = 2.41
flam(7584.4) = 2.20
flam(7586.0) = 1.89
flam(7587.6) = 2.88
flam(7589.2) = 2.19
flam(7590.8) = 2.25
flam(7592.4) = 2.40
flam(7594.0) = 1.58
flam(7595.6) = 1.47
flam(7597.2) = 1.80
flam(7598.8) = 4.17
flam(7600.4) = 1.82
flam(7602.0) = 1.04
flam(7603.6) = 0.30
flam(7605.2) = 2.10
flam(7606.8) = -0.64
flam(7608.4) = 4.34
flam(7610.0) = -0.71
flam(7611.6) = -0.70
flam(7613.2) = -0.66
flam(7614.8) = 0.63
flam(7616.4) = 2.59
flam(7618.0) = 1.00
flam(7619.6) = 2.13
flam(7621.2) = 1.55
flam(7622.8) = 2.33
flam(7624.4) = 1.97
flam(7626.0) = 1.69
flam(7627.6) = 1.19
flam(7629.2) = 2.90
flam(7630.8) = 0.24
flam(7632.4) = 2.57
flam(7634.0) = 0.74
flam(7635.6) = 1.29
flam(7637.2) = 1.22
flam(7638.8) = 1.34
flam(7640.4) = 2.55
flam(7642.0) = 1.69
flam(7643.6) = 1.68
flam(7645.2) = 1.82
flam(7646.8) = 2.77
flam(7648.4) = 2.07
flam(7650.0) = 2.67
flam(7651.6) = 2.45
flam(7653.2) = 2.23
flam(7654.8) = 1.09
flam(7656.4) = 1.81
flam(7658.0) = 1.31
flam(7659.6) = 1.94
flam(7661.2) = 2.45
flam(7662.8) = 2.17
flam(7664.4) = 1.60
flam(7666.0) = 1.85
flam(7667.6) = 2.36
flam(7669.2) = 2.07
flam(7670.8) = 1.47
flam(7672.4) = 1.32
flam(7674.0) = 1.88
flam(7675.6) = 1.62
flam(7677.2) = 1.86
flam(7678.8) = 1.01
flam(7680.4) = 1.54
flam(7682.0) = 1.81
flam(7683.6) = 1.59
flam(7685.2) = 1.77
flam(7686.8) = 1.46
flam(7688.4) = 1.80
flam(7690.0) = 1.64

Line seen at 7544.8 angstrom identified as [N II] 6583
